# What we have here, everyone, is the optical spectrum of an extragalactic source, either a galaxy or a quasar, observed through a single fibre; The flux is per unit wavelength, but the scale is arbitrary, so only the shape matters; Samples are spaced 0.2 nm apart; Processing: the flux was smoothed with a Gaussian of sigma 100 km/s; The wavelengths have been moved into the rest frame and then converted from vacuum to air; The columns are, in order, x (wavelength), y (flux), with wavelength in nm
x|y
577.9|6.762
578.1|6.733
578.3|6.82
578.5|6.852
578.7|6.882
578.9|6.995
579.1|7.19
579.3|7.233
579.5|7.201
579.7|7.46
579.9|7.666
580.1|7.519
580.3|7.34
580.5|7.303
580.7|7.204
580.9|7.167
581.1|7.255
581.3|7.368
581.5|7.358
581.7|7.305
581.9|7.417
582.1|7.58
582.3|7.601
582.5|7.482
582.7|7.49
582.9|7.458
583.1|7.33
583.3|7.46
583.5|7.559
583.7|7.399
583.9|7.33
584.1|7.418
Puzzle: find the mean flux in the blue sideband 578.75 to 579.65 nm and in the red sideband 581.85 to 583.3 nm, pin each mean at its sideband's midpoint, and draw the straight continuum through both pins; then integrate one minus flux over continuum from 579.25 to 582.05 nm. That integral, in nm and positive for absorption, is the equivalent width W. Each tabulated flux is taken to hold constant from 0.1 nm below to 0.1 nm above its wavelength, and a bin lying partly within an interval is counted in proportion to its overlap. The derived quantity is -0.02 nm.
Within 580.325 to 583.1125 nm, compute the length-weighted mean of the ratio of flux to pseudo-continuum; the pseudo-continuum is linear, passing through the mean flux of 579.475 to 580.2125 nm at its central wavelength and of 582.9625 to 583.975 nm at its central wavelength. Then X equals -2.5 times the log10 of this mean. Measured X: 0.01 mag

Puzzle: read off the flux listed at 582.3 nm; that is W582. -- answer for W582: 7.601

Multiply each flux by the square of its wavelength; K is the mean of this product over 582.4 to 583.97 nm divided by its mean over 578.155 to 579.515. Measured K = 1.1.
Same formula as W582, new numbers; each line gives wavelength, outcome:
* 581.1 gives 7.255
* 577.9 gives 6.762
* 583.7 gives 7.399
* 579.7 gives 7.46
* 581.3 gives 7.368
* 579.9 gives 7.666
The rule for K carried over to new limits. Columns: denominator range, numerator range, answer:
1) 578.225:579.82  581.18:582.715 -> 1.06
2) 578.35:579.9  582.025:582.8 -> 1.07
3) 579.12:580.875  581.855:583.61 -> 1.03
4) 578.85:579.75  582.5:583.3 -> 1.04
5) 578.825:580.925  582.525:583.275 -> 1.03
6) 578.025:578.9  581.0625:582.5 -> 1.10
